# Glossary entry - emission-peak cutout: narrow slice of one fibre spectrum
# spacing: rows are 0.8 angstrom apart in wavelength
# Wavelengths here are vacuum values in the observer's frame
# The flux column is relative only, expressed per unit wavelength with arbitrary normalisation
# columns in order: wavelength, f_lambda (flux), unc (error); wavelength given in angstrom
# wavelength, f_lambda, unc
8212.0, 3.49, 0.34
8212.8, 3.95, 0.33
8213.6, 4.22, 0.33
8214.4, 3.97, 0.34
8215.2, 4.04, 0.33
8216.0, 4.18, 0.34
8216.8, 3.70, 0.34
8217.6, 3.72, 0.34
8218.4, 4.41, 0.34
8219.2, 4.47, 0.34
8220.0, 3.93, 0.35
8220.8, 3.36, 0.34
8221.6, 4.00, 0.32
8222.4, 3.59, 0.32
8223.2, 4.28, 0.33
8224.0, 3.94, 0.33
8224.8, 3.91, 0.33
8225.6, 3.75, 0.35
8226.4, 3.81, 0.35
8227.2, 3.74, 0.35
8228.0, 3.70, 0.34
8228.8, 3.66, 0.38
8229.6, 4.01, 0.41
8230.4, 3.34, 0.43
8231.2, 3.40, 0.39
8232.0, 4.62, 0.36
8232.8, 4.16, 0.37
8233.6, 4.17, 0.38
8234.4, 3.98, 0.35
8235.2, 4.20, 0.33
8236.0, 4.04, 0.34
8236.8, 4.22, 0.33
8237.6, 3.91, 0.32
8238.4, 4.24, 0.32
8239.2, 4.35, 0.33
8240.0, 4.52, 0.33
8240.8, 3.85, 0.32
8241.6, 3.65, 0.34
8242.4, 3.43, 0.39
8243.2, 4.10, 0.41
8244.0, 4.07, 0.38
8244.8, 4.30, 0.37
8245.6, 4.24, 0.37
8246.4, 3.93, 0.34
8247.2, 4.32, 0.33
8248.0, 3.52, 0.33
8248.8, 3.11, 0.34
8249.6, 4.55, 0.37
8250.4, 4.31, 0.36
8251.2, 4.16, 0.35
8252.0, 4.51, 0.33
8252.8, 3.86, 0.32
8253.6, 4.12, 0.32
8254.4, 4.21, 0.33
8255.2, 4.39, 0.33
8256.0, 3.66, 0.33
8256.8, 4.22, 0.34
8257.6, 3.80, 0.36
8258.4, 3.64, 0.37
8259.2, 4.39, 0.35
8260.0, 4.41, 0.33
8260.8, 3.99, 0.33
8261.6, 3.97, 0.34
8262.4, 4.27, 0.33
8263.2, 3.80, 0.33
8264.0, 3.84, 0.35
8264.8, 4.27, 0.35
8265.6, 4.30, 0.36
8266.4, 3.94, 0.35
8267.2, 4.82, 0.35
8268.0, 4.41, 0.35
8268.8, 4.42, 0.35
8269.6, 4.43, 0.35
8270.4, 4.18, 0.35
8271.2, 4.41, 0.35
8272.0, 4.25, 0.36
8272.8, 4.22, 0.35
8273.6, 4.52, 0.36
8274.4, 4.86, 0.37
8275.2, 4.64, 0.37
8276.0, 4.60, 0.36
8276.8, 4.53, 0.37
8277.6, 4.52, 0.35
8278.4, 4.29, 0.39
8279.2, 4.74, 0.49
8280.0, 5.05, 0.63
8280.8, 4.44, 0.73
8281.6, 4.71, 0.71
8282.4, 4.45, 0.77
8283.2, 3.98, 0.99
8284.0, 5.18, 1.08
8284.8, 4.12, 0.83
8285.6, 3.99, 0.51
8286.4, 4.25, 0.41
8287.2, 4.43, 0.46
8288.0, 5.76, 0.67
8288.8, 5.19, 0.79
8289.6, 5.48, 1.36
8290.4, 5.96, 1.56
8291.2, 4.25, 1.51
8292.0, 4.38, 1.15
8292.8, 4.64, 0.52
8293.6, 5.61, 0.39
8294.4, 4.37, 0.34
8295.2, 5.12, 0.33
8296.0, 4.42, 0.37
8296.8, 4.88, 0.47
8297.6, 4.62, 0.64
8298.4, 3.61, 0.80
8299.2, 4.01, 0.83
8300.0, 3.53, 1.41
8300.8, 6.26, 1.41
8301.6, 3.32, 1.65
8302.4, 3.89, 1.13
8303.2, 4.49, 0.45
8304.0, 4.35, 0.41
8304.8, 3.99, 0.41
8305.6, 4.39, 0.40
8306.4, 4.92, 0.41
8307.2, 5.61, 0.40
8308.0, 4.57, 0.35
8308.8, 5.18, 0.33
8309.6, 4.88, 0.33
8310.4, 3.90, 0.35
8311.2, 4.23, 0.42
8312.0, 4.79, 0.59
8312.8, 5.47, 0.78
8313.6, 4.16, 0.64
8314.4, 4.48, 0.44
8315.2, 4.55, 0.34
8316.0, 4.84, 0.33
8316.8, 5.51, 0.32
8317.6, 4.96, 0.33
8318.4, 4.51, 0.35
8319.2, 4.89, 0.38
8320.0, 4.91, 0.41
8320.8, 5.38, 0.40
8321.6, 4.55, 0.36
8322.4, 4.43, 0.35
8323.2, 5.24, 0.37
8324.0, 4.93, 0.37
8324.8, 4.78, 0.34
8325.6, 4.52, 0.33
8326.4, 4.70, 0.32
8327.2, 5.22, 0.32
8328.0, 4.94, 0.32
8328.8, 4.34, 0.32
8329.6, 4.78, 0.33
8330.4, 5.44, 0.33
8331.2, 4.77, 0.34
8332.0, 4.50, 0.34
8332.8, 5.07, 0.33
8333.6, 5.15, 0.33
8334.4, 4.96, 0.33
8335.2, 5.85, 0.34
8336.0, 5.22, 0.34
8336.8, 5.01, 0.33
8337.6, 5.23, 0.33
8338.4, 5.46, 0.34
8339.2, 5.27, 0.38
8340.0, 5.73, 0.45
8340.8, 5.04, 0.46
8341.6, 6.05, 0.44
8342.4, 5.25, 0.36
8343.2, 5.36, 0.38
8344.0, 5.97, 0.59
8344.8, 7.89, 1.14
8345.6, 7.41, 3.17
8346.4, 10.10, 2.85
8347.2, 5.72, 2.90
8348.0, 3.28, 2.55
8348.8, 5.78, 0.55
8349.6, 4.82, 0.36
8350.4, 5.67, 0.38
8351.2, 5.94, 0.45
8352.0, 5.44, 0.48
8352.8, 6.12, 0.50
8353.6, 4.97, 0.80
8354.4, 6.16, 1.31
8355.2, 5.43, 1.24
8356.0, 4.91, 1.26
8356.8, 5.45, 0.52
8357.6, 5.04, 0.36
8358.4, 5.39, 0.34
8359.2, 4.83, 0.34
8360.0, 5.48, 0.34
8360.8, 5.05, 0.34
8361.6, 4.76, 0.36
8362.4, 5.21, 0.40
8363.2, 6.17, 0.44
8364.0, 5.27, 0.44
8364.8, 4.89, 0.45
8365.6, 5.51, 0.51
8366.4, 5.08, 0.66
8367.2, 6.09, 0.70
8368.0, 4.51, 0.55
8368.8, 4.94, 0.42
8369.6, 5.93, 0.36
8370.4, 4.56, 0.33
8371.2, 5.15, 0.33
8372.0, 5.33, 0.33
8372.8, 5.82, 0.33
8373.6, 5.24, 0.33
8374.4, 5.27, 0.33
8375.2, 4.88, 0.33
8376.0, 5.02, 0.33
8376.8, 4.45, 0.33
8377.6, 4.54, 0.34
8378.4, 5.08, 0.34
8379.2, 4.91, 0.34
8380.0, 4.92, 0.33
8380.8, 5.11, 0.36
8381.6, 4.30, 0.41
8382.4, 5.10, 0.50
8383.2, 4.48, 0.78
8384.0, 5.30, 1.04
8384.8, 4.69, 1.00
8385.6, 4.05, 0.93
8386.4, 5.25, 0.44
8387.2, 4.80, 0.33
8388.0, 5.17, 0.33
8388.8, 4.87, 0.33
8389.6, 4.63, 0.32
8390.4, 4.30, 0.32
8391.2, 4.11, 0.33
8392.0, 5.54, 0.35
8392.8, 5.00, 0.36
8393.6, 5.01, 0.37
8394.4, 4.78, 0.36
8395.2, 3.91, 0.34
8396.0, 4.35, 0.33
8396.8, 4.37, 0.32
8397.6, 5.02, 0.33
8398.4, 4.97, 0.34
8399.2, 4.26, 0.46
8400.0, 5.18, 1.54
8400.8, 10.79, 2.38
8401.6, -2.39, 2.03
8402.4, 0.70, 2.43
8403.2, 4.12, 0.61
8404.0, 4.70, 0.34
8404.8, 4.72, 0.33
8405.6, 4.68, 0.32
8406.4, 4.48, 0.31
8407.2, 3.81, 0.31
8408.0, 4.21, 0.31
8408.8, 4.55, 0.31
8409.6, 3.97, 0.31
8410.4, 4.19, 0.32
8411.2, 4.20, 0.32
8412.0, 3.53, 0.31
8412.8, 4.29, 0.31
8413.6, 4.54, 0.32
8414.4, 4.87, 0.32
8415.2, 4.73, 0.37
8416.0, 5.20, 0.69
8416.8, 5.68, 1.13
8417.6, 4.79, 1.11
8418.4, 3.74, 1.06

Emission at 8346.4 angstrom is Mg II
